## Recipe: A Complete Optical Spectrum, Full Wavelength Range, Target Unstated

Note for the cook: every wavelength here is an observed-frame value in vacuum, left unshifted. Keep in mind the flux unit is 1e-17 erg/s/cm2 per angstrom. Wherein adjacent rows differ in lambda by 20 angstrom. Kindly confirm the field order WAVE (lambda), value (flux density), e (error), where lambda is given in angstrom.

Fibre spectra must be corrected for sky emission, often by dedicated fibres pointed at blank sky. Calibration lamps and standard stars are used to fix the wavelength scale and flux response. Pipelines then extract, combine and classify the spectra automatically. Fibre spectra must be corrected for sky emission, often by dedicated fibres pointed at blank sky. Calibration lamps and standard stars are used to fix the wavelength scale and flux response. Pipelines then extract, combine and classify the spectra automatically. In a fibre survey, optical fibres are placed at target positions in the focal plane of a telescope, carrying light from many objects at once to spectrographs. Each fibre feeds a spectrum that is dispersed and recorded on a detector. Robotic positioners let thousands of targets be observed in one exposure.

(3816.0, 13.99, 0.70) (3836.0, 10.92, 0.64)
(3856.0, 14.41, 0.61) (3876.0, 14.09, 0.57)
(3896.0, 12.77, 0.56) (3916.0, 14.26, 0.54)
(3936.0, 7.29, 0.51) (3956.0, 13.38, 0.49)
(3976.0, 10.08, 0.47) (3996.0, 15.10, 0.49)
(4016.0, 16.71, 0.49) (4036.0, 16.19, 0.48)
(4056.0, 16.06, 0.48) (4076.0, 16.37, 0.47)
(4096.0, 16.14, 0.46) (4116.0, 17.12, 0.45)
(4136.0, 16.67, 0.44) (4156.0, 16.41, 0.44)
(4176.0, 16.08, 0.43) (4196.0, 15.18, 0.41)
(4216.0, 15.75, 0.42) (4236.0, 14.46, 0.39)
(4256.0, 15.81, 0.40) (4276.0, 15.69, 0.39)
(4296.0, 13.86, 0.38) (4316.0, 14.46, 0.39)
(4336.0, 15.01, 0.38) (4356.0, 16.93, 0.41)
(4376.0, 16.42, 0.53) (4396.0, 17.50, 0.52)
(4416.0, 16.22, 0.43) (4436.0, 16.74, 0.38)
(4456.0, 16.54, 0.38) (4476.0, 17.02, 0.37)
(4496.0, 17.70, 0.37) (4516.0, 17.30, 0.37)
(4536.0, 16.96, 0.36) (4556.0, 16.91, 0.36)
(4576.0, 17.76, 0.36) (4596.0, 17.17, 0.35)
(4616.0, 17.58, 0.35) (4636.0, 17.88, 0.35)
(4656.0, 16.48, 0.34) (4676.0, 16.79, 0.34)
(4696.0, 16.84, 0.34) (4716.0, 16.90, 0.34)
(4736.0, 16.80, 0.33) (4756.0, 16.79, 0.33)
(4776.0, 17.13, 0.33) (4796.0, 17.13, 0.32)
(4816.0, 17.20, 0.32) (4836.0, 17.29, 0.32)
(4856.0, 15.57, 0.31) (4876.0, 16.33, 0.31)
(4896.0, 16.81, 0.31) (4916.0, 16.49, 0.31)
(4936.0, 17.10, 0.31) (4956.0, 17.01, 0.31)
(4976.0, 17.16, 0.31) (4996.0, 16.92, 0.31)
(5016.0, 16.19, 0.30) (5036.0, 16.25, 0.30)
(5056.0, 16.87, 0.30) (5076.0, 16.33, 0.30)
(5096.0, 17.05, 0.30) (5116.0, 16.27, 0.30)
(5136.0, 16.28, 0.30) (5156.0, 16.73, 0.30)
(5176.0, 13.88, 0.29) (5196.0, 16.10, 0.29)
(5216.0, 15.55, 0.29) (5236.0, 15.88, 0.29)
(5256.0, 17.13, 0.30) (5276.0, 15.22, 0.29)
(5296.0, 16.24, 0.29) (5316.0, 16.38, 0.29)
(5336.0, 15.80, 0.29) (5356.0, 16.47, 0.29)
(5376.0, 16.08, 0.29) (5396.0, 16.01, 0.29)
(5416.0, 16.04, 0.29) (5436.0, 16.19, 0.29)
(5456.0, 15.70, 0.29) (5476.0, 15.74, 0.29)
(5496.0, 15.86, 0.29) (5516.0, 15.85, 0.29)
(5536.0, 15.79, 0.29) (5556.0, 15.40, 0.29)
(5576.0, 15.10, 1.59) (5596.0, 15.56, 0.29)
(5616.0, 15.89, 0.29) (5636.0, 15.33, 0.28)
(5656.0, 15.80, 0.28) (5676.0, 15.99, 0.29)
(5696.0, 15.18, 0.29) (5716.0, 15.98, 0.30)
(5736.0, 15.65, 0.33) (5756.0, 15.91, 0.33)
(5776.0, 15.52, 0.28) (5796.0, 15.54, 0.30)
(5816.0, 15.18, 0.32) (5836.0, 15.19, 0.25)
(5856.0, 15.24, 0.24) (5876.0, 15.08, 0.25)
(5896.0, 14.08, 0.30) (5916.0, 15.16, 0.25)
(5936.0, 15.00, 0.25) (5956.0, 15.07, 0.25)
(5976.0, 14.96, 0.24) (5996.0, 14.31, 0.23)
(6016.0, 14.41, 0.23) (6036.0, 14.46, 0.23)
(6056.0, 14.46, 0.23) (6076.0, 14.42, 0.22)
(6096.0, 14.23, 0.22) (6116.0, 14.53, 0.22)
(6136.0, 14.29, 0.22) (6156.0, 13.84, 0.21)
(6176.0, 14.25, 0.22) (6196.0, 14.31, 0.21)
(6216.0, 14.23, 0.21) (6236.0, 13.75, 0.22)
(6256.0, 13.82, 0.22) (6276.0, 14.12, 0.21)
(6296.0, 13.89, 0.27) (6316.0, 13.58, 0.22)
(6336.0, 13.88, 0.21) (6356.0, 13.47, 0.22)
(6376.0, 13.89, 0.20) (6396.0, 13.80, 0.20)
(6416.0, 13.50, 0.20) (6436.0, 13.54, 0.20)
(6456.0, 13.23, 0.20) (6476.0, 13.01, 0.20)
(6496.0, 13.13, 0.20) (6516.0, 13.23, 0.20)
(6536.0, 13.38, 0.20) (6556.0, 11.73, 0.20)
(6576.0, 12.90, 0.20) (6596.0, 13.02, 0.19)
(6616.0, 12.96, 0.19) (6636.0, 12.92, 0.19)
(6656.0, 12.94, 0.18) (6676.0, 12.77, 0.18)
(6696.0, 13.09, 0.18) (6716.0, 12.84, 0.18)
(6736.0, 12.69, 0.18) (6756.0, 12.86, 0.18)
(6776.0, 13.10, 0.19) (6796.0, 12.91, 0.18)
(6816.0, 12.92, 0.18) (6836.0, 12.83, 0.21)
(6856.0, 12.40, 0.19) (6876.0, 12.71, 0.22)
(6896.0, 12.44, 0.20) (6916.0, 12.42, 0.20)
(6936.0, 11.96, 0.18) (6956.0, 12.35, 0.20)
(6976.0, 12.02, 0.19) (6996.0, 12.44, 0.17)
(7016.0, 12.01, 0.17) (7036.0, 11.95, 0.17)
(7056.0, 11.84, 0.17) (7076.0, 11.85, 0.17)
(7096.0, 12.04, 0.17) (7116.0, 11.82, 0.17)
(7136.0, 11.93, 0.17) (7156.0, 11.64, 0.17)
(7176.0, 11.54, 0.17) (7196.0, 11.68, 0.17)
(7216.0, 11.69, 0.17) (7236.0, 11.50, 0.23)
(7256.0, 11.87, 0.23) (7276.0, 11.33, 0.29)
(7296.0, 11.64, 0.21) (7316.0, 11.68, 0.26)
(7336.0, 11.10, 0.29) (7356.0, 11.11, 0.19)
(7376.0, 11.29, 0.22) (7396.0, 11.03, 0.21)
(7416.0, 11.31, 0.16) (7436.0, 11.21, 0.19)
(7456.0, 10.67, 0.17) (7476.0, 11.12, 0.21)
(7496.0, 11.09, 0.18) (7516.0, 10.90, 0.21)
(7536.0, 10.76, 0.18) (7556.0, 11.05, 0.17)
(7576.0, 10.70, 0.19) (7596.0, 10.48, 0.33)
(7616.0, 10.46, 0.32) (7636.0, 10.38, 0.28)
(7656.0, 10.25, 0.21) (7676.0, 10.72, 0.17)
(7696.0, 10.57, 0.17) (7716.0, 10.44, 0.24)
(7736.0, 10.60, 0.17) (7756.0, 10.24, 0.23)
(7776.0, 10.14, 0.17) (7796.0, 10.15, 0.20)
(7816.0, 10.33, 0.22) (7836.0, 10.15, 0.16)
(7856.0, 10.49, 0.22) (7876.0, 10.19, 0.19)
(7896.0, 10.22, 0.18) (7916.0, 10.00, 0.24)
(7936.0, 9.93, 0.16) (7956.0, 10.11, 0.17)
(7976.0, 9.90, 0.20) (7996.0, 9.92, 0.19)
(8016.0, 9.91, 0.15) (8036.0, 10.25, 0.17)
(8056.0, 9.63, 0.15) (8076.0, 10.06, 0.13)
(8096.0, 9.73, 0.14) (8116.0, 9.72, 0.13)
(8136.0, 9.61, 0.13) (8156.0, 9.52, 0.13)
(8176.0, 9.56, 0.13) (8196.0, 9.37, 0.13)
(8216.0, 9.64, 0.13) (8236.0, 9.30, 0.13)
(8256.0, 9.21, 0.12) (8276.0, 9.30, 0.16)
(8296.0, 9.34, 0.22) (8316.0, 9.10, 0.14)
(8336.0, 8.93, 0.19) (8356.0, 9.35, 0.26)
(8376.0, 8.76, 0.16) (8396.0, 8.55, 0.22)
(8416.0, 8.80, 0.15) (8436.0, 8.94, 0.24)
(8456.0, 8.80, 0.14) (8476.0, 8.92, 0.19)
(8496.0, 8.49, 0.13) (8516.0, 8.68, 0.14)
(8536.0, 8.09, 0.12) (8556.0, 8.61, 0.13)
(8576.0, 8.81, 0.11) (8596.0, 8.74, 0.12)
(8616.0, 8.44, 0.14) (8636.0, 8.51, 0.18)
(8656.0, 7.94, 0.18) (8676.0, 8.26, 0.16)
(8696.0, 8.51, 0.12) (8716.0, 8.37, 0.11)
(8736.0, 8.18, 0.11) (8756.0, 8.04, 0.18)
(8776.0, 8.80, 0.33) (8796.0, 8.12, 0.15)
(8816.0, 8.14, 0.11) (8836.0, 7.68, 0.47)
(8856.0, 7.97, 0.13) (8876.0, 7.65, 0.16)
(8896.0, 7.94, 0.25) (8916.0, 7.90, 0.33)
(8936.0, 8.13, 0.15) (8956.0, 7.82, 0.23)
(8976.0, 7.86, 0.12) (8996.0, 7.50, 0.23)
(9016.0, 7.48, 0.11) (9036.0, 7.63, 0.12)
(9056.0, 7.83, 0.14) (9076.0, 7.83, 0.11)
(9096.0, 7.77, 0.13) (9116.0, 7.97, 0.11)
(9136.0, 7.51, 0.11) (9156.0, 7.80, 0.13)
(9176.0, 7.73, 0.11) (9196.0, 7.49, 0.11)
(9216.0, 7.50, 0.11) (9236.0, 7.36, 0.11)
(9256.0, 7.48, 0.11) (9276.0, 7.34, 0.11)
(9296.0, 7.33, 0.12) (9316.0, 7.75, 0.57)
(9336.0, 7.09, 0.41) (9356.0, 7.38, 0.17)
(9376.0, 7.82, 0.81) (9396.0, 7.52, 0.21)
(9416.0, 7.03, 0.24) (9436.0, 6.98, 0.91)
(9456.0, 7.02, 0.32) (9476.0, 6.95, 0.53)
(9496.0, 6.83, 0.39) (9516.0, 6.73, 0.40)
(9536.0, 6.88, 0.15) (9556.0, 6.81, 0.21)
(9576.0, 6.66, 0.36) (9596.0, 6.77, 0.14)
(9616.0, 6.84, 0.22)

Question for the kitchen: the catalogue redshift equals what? 0.00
